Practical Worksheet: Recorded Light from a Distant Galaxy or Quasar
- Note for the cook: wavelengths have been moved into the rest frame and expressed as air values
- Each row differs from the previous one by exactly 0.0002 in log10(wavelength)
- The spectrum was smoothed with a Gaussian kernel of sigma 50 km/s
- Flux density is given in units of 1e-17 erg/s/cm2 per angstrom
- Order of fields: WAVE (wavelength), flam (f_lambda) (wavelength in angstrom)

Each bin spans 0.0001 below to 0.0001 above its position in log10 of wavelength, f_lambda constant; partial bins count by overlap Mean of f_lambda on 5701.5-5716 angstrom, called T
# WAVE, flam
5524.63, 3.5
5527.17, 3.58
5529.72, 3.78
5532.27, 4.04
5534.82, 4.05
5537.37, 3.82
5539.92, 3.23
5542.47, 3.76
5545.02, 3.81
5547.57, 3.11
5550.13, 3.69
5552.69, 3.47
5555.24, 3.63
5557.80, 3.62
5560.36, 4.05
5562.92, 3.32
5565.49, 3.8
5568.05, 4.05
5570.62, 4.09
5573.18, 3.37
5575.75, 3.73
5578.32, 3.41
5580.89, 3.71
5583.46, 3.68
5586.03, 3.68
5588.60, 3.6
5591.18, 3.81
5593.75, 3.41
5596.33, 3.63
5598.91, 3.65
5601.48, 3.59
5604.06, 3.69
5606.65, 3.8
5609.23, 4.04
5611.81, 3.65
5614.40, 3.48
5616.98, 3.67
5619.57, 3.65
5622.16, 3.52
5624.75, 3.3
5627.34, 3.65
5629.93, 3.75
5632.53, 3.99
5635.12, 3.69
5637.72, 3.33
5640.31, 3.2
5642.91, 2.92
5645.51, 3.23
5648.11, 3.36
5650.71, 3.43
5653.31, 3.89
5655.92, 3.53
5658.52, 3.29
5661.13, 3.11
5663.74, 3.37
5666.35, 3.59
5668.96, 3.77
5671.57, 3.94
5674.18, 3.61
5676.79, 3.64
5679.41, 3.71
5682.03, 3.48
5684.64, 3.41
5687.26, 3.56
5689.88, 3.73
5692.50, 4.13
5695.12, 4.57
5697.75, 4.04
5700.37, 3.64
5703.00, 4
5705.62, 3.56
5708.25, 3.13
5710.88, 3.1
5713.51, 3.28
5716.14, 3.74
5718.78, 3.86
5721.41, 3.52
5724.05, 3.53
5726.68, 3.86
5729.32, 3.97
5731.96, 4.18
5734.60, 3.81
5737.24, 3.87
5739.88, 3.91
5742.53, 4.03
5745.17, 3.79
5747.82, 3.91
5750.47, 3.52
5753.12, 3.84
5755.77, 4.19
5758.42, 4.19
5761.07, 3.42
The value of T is 3.44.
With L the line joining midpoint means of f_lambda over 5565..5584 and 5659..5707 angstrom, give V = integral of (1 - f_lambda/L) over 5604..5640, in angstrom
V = 0.7 angstrom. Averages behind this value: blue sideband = 3.73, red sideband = 3.71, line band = 3.64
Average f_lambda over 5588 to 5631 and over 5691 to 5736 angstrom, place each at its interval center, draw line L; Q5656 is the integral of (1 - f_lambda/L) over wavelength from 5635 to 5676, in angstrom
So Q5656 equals 2.7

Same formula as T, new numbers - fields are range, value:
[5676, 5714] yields 3.67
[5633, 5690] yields 3.49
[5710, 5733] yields 3.68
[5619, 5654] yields 3.48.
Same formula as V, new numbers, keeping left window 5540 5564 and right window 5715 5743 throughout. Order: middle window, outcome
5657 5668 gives 1.1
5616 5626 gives 0.4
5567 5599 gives -0.4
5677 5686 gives 0.5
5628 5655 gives 1.7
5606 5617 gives -0.2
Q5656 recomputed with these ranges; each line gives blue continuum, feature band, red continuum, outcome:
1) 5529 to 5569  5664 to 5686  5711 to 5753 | 0.7 angstrom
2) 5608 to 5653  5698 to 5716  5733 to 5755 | 1.1 angstrom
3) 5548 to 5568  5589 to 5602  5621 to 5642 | -0.1 angstrom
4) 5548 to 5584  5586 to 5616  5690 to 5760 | 0.3 angstrom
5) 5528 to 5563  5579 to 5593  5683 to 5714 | 0.0 angstrom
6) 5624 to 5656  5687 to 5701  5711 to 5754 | -1.3 angstrom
